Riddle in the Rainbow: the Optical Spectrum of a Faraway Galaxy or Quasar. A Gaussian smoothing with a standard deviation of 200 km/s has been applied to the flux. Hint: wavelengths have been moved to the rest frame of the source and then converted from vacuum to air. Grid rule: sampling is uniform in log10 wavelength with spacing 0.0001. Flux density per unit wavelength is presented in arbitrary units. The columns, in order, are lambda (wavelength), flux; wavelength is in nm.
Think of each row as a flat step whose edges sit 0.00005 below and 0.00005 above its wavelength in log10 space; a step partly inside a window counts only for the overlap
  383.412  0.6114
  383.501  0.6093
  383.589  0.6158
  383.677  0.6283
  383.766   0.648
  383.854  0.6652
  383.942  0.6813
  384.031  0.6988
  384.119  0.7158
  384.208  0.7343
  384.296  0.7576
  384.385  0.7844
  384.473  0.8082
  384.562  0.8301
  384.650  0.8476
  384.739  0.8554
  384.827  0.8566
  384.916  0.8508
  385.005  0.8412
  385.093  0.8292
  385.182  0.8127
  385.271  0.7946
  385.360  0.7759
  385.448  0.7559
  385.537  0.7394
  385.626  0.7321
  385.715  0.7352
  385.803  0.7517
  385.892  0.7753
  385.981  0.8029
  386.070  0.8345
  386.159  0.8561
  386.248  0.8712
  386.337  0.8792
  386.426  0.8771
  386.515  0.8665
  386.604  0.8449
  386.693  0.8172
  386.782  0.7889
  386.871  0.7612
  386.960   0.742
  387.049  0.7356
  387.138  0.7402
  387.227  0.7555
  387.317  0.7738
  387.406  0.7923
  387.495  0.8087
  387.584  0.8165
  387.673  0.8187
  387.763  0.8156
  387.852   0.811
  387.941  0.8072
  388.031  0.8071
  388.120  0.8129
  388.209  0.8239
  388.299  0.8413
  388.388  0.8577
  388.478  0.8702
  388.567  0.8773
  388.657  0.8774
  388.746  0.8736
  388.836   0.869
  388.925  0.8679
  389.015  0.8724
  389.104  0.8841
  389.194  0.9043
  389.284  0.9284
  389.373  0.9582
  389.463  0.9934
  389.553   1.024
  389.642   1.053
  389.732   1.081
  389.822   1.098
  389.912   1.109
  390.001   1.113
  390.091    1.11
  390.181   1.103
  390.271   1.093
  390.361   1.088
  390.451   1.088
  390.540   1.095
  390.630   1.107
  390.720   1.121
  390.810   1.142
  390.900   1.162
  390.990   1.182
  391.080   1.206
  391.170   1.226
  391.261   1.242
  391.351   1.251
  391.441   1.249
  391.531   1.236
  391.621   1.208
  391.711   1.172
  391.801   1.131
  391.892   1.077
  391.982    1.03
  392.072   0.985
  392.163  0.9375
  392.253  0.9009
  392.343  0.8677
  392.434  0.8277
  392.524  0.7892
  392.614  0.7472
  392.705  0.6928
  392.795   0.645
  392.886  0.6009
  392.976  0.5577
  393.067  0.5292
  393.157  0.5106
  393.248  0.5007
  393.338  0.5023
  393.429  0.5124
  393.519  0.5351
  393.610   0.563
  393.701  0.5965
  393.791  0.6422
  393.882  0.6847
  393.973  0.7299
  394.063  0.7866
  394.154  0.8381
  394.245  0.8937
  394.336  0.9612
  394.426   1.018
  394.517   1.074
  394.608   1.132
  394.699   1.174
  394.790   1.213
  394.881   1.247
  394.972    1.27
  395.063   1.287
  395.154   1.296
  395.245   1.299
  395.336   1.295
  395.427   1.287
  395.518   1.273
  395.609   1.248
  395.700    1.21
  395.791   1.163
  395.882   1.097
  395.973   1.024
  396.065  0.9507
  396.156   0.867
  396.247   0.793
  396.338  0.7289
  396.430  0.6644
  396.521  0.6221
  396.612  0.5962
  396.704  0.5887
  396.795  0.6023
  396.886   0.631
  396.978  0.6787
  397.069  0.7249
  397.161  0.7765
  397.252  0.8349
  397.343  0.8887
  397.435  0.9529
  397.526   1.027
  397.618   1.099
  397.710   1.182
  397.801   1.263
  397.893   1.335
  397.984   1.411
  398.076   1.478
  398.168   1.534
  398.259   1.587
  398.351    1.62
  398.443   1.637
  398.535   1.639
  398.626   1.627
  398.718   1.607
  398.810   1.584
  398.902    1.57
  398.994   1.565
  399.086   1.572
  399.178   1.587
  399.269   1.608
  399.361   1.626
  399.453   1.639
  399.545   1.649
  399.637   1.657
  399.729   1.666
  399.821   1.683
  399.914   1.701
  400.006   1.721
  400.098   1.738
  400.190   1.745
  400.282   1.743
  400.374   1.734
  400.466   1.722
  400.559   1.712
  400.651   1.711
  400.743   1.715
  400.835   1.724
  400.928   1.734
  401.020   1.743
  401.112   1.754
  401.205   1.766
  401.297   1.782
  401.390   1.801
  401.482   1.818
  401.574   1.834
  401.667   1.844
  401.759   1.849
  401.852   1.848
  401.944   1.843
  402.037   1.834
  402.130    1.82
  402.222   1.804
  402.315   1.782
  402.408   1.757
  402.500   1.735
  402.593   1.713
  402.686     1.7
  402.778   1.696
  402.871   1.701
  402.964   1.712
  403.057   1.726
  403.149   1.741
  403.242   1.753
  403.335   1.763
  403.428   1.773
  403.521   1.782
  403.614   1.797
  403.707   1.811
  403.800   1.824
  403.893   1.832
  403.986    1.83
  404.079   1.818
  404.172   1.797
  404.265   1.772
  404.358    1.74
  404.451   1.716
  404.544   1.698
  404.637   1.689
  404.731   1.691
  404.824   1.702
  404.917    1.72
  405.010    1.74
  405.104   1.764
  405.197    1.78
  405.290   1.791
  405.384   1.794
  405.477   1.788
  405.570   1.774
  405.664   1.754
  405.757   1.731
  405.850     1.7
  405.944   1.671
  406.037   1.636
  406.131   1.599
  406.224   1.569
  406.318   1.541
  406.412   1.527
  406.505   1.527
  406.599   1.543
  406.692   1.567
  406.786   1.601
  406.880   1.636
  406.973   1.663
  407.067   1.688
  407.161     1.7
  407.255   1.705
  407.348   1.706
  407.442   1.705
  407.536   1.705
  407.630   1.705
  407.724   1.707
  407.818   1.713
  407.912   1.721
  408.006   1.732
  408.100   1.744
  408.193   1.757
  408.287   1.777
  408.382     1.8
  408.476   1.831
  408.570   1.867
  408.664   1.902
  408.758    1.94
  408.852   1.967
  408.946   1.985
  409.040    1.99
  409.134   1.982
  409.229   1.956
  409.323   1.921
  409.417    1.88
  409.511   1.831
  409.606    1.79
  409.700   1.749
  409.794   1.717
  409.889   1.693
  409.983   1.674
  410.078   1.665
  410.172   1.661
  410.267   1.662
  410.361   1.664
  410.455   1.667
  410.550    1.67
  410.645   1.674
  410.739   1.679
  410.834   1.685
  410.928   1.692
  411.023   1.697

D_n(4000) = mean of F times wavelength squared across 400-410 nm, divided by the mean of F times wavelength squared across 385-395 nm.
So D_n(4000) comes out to 2.11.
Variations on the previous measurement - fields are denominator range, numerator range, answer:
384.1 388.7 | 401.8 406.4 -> 2.36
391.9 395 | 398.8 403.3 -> 2.21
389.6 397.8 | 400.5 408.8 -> 1.92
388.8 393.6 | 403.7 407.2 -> 1.92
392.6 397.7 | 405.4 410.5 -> 2.12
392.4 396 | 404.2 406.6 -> 1.97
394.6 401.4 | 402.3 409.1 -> 1.35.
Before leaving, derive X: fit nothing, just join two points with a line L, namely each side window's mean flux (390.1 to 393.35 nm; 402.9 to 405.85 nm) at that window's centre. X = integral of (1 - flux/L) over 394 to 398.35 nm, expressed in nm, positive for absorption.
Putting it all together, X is 0.70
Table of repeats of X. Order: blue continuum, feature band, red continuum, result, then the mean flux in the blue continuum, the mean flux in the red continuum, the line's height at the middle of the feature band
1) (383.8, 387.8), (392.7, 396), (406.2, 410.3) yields 0.70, 0.791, 1.74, 1.15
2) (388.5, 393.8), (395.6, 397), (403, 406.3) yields 0.46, 0.936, 1.74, 1.24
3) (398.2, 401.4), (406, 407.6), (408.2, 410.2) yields 0.15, 1.67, 1.84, 1.8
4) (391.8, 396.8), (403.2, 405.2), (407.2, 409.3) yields -0.28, 0.886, 1.81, 1.54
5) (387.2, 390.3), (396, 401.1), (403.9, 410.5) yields 0.08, 0.912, 1.74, 1.35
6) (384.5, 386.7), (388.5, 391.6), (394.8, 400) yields -0.26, 0.817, 1.24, 0.976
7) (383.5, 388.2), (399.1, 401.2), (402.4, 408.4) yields -0.33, 0.783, 1.72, 1.46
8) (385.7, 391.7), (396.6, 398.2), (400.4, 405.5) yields 0.52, 0.946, 1.76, 1.45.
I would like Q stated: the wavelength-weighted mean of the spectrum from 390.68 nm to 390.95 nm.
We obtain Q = 1.14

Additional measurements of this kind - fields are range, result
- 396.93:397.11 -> 0.7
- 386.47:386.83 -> 0.829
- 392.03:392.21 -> 0.958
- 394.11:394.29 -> 0.865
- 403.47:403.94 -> 1.81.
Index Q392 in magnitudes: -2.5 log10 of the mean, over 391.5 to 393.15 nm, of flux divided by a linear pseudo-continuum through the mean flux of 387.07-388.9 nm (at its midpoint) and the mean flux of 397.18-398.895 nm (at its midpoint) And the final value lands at 0.19 mag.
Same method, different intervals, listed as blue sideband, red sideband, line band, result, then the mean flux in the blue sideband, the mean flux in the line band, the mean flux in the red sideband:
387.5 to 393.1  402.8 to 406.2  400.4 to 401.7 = -0.13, 0.965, 1.76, 1.75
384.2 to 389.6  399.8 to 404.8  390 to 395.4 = 0.20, 0.828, 0.968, 1.76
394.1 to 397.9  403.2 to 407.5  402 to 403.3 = -0.16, 0.998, 1.75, 1.71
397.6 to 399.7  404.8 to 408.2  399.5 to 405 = -0.10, 1.53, 1.75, 1.69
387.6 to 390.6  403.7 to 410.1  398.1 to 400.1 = -0.16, 0.946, 1.62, 1.75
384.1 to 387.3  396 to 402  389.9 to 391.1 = -0.10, 0.799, 1.12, 1.42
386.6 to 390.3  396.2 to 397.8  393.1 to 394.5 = 0.20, 0.889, 0.692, 0.801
